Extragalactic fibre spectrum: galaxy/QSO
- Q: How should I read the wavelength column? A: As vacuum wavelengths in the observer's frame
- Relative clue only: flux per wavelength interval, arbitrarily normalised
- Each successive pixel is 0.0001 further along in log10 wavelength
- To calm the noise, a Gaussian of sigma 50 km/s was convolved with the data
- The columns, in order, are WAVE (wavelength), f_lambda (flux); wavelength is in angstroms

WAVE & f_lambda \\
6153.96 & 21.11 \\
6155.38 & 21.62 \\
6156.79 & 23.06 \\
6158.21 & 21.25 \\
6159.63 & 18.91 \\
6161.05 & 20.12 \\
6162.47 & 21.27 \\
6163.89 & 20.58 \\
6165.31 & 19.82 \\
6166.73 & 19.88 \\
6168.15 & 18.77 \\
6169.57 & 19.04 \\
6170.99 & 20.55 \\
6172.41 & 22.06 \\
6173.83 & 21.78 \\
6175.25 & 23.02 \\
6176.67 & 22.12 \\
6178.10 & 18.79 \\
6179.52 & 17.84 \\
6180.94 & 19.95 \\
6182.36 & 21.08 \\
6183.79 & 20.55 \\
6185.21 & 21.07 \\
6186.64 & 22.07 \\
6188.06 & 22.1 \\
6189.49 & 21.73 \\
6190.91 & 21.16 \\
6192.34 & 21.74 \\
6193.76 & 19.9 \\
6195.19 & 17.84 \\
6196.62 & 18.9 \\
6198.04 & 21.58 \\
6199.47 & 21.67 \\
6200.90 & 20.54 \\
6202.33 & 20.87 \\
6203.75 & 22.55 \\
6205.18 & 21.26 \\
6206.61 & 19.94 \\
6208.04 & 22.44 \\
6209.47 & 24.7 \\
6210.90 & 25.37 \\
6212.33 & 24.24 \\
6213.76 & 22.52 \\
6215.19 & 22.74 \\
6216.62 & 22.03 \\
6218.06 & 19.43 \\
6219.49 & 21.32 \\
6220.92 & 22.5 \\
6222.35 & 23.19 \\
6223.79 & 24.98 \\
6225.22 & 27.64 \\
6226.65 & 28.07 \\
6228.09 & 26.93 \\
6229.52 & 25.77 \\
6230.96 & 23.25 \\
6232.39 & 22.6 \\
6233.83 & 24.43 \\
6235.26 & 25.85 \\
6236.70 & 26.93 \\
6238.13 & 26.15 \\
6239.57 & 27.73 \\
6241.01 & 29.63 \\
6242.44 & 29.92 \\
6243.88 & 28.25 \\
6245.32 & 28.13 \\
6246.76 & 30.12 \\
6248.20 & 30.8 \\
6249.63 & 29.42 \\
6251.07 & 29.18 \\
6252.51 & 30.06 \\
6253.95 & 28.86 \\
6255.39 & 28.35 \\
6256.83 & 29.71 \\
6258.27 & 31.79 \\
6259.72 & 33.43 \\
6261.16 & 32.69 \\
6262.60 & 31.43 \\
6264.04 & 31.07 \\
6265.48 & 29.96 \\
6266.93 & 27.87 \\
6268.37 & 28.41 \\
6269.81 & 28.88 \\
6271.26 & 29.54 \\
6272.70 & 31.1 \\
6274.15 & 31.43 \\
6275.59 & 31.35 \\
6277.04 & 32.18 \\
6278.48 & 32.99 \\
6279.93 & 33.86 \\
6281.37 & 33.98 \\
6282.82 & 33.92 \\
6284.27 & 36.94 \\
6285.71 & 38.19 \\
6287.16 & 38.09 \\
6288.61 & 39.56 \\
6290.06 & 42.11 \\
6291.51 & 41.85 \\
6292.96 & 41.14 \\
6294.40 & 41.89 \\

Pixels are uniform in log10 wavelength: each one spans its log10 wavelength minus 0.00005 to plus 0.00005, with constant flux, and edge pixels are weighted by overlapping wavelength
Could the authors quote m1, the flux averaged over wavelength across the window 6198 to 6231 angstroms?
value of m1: 23.2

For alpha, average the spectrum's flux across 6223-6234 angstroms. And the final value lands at 25.5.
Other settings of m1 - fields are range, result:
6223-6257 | 27.6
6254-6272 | 30.2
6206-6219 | 22.6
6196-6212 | 21.9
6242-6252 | 29.4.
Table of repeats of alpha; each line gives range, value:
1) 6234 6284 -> 30.1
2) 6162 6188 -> 20.6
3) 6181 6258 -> 24.4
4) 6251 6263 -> 30.7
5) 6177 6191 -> 20.6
